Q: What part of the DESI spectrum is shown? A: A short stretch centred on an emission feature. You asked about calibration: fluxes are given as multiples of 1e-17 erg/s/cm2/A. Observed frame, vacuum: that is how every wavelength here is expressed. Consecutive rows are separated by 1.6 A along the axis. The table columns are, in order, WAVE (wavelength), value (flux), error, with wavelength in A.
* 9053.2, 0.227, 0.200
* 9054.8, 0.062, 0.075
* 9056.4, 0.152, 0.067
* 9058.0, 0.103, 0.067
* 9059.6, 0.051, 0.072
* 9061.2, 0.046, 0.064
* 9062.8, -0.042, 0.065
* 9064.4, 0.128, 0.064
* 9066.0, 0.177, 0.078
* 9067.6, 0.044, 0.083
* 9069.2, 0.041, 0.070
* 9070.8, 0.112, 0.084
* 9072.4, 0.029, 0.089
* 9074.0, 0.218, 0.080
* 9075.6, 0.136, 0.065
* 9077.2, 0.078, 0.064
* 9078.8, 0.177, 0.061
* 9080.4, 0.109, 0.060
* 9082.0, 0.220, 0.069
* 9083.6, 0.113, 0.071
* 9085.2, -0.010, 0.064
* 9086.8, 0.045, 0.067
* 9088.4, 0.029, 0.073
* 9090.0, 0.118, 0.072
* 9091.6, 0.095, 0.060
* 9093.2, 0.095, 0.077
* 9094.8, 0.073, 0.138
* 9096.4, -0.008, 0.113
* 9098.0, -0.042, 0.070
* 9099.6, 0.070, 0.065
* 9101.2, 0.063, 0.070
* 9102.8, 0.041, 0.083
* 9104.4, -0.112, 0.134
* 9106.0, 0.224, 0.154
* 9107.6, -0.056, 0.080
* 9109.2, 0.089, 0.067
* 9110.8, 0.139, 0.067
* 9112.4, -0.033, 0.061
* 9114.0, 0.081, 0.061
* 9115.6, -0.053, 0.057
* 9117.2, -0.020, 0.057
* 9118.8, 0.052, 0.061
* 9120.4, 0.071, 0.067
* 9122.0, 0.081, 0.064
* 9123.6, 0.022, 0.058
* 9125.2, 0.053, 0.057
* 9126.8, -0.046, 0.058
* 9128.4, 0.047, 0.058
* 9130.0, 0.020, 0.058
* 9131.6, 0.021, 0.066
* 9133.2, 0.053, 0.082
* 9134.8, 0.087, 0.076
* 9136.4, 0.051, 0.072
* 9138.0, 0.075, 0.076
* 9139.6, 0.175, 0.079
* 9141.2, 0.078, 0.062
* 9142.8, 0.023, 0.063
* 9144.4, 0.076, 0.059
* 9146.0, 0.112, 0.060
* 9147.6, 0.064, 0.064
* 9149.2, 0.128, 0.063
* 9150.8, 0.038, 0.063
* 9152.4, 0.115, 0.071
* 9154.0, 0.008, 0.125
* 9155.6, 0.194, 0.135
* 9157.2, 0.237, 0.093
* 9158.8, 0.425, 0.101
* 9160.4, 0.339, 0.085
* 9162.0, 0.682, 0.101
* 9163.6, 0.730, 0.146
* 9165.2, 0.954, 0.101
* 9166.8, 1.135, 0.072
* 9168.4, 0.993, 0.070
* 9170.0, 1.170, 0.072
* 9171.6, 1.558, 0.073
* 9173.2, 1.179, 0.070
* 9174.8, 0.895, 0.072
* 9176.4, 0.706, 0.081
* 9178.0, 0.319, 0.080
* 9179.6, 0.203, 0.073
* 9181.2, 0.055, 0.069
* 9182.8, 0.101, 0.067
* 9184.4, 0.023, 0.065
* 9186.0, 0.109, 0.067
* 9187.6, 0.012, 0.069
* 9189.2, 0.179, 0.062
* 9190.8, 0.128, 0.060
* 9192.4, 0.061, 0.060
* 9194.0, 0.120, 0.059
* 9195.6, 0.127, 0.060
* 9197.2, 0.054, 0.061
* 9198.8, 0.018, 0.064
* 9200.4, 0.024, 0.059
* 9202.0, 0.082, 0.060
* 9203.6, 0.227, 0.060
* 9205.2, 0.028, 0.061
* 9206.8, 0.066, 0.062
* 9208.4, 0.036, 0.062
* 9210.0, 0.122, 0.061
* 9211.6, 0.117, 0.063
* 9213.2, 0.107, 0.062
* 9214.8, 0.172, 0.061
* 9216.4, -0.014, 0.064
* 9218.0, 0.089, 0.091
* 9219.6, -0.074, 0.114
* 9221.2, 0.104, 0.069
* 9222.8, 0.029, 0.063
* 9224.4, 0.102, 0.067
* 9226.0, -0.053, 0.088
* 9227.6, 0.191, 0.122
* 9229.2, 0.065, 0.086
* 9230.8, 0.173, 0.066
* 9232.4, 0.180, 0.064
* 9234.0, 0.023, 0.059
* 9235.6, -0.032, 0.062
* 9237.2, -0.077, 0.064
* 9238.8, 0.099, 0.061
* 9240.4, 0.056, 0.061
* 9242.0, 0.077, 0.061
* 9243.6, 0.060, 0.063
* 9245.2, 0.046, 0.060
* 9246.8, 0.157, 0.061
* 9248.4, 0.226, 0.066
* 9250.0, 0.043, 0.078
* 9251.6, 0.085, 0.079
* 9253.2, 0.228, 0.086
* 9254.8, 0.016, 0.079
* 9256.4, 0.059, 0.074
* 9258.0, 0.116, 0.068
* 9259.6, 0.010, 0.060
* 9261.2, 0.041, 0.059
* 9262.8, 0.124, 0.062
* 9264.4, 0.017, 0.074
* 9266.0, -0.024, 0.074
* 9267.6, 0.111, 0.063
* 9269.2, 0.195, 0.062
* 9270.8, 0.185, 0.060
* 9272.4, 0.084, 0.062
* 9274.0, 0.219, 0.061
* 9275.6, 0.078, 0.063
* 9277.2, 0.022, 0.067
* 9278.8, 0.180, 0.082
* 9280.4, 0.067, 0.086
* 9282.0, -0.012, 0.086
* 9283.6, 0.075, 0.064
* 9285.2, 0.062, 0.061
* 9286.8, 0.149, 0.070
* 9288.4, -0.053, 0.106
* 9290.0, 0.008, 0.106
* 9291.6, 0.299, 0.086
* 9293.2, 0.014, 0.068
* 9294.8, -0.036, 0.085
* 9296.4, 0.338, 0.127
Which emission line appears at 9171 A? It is [O II] 3727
